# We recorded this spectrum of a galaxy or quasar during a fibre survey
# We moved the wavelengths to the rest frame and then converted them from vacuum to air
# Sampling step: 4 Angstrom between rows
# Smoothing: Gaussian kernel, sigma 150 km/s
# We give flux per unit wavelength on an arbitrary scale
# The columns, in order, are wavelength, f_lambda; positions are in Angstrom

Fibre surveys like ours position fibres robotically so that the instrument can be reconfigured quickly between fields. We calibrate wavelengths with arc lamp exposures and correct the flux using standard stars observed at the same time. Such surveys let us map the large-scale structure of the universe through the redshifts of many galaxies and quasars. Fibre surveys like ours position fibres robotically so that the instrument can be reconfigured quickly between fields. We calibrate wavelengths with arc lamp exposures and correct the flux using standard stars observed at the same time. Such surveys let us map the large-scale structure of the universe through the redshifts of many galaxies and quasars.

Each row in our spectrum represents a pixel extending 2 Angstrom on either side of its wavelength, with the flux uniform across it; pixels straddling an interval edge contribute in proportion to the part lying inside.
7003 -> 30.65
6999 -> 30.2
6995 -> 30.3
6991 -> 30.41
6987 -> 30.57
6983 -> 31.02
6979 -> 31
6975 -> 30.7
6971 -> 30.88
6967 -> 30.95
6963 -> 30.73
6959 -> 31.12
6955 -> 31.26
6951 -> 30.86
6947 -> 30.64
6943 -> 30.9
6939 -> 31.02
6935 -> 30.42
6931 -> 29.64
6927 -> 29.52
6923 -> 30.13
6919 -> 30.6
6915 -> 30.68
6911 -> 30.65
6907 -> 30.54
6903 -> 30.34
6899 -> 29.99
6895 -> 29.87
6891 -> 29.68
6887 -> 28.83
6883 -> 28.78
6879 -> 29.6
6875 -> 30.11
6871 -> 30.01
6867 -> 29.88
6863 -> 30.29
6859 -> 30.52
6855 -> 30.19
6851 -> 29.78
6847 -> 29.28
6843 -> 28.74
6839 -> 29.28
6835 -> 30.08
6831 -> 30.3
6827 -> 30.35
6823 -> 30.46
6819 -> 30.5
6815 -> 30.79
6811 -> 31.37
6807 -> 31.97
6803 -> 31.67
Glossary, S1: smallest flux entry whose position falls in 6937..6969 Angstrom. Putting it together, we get 30.64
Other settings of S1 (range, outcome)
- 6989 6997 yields 30.3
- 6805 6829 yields 30.35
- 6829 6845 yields 28.74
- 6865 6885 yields 28.78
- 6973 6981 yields 30.7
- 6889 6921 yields 29.68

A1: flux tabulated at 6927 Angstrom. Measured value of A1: 29.52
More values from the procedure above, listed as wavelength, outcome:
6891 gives 29.68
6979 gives 31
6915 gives 30.68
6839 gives 29.28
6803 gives 31.67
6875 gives 30.11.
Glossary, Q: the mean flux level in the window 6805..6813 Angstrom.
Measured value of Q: 31.7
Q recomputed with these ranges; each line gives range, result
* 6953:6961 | 31.2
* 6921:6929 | 29.8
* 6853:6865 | 30.3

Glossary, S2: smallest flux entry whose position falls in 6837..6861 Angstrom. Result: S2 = 28.74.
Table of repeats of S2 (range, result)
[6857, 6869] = 29.88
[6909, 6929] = 29.52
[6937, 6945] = 30.9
